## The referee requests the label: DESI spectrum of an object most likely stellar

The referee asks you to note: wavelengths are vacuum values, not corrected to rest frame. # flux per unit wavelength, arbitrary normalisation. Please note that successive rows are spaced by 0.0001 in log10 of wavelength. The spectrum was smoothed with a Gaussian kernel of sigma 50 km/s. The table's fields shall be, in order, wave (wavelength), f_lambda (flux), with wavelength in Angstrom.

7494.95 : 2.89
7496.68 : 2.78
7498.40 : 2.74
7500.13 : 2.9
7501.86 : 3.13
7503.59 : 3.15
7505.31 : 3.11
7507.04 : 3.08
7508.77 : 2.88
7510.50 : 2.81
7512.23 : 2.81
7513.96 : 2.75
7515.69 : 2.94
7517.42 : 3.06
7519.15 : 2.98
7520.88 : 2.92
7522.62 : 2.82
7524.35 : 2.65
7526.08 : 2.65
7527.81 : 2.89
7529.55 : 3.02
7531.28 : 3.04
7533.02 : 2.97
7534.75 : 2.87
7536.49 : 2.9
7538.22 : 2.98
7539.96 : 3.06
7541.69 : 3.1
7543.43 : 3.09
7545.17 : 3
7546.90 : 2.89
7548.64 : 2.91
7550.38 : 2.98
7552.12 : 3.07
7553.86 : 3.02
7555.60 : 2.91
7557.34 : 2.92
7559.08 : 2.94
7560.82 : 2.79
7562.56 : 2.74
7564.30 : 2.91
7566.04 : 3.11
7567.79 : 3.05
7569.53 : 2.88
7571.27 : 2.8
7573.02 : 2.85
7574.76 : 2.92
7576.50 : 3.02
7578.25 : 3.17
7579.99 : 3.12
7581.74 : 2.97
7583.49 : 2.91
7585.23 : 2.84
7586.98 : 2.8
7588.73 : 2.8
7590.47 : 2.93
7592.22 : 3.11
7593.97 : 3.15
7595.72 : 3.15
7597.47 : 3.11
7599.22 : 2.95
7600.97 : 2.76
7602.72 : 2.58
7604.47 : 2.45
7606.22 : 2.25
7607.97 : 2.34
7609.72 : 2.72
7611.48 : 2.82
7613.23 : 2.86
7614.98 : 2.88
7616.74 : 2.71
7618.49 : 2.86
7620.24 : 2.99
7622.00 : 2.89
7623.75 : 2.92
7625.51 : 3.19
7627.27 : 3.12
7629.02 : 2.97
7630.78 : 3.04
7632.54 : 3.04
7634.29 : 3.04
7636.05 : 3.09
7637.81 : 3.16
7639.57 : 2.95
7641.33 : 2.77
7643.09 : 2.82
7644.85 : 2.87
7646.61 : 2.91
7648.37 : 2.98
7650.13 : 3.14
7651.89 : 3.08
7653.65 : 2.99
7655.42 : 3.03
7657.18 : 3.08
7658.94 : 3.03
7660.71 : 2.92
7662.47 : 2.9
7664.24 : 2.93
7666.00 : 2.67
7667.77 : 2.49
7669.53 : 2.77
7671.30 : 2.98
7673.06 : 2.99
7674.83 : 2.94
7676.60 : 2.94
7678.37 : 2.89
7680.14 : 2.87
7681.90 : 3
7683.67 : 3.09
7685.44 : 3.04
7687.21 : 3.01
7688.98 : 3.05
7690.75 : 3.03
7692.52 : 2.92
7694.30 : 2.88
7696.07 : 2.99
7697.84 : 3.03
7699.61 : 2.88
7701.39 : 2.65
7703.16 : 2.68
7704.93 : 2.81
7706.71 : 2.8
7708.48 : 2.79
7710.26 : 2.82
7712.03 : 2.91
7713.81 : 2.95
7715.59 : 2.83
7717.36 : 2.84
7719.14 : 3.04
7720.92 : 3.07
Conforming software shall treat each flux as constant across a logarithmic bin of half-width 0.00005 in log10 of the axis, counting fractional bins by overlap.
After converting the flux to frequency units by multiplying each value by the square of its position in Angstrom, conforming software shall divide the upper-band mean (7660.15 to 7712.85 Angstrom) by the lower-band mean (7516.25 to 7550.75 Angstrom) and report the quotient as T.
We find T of 1.02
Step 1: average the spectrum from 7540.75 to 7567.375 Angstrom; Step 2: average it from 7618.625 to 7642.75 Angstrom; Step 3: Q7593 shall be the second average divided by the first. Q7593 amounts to 1.01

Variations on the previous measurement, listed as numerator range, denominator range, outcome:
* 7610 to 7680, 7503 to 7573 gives 1.00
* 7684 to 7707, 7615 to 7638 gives 0.97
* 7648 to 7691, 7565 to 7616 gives 1.03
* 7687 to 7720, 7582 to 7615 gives 1.03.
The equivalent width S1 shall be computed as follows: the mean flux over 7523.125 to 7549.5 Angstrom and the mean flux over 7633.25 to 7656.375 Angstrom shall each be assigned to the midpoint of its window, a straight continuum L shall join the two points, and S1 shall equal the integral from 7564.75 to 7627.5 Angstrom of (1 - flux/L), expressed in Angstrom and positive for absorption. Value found 1.6 Angstrom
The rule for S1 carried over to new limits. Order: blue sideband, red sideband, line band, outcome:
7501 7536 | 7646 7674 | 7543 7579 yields -0.3 Angstrom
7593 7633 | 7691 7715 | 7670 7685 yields -0.5 Angstrom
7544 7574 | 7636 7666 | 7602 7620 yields 1.8 Angstrom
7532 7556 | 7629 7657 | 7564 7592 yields 0.4 Angstrom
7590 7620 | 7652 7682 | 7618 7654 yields -1.7 Angstrom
